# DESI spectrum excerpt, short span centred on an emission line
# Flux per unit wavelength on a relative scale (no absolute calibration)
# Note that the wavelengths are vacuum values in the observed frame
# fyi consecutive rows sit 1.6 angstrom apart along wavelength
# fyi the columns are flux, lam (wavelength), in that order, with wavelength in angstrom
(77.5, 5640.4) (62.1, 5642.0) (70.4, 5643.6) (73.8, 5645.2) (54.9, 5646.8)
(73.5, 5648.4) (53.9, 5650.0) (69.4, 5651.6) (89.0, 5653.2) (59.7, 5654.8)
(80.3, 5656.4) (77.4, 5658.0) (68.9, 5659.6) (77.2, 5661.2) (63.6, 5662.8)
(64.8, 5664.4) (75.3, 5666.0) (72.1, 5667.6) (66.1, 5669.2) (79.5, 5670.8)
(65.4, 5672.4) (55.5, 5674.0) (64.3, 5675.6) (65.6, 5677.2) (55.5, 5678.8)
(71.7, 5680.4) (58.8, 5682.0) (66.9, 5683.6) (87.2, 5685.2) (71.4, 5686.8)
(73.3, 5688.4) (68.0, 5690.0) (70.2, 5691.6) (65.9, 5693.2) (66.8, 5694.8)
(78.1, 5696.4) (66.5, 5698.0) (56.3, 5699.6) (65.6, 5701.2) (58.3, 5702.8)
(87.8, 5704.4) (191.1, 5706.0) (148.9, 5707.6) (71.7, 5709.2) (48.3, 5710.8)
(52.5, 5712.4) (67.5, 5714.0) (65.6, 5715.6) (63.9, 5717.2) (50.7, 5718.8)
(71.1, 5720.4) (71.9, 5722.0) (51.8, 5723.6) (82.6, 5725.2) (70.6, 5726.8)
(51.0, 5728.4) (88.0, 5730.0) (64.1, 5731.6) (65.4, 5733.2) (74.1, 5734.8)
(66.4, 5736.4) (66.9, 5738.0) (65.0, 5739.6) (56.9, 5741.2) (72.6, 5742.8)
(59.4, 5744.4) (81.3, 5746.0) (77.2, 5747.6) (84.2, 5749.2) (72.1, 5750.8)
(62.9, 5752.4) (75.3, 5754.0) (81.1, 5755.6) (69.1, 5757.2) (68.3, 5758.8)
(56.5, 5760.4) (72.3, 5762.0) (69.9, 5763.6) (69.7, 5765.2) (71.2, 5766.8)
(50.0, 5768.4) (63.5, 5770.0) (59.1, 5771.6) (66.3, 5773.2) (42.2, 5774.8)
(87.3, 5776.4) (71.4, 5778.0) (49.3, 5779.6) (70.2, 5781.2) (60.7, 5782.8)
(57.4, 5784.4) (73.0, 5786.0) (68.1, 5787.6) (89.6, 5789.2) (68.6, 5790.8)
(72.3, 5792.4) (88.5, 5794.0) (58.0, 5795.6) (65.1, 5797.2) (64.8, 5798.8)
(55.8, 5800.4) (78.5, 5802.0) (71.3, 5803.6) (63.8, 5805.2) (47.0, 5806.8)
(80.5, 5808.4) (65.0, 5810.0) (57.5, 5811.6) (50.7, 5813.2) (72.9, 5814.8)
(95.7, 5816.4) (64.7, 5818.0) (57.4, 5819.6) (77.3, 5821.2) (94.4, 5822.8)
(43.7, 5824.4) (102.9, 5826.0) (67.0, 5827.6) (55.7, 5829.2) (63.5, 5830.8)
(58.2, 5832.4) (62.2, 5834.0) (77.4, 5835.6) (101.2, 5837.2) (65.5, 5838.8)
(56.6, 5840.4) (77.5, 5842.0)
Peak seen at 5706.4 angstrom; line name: H-beta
